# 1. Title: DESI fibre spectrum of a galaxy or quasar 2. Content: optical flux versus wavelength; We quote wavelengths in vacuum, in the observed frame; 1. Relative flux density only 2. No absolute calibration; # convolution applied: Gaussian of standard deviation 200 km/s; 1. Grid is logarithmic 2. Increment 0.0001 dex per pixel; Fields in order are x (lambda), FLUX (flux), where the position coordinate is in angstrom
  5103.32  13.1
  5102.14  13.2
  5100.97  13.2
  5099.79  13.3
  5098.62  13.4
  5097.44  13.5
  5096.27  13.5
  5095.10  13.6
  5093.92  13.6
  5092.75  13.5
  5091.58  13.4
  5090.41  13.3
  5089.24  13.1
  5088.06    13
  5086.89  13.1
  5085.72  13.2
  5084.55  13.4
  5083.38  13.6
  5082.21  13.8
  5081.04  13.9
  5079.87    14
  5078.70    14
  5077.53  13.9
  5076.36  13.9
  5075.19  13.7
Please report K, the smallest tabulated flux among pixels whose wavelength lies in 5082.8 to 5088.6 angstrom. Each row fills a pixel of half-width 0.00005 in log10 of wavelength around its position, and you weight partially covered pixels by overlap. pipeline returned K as 13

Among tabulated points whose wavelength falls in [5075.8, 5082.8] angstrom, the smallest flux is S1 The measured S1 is 13.8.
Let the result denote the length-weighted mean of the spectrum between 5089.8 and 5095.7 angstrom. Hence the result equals 13.5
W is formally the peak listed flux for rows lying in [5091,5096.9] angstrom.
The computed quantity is 13.6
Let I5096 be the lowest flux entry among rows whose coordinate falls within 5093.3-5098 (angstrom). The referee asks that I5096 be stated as 13.5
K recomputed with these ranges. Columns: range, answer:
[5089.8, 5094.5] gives 13.3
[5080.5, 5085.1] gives 13.4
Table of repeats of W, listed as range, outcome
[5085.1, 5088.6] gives 13.2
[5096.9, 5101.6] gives 13.5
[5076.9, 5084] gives 14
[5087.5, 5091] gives 13.3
